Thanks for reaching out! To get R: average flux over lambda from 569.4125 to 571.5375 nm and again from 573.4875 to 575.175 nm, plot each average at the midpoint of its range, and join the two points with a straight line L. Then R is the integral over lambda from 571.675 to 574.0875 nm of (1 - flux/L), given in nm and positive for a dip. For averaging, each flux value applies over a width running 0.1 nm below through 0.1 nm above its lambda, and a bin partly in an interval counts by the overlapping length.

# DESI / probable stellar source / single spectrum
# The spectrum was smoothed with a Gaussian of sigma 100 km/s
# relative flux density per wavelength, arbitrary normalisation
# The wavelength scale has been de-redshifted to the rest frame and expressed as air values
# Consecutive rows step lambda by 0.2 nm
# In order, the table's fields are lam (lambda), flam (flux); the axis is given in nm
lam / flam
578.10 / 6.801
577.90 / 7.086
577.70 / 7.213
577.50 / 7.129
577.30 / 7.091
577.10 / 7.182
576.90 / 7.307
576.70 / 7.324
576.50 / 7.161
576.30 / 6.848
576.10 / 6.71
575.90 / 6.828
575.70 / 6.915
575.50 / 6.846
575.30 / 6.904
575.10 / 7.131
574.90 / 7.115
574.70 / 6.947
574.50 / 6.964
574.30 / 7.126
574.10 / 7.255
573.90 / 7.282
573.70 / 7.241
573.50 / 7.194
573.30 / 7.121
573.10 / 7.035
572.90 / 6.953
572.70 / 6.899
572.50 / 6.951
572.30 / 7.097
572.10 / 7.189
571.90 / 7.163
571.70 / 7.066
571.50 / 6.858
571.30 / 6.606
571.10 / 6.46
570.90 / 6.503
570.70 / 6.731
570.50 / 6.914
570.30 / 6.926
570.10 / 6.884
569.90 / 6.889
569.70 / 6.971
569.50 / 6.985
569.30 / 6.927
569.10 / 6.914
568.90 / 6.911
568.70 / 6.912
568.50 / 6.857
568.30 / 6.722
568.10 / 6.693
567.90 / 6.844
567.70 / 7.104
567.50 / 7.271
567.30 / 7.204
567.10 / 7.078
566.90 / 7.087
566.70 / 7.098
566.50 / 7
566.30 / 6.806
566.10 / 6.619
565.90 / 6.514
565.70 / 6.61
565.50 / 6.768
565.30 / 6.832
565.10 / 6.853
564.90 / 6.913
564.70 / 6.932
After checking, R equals -0.03 nm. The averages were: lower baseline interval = 6.79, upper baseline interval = 7.14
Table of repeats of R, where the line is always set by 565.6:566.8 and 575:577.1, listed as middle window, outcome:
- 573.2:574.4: -0.04 nm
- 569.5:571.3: 0.02 nm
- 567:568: -0.04 nm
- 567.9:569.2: 0.00 nm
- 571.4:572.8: -0.02 nm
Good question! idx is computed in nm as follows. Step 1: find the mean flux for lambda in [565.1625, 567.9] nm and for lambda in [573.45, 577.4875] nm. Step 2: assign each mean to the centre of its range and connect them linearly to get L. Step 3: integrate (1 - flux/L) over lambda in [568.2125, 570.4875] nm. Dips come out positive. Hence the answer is 0.02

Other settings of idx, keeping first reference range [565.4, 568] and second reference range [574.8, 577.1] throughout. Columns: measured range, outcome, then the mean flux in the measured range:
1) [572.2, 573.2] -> -0.001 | 6.99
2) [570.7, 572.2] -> 0.031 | 6.83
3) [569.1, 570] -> 0.002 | 6.94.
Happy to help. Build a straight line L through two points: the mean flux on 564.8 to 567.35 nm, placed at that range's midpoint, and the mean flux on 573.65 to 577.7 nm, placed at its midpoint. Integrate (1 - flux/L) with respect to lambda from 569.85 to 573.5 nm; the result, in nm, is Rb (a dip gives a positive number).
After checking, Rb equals 0.039 nm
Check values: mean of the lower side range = 6.87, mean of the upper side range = 7.07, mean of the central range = 6.91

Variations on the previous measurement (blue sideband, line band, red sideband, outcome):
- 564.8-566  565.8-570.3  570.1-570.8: -0.076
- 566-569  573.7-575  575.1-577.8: -0.020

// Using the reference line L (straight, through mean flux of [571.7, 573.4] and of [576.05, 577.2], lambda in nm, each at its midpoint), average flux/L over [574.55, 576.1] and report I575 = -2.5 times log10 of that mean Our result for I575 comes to 0.02 mag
